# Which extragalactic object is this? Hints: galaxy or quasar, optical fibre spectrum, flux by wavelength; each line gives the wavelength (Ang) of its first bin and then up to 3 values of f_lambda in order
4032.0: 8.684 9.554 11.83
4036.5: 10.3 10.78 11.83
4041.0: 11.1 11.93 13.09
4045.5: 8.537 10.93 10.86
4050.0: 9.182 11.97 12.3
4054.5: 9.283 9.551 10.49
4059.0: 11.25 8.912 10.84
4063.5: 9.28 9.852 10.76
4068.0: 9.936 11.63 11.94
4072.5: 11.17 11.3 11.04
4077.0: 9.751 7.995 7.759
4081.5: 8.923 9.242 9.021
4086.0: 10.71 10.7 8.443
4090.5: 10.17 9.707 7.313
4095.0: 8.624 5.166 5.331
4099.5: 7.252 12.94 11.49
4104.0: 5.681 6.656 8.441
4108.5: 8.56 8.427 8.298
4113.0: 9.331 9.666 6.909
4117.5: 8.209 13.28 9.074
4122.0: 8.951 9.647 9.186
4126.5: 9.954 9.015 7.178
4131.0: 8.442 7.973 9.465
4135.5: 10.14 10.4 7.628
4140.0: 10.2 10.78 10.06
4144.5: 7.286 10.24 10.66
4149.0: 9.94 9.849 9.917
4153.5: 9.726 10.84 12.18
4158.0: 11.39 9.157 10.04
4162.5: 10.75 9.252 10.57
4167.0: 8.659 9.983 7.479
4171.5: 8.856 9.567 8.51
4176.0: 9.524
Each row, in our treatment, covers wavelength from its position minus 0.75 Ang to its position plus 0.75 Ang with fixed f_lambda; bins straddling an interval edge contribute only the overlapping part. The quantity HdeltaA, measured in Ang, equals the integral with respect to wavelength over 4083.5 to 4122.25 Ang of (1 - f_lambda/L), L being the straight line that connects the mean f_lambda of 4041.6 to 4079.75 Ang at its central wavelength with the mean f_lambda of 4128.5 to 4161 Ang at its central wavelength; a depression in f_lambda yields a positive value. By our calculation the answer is 5.05 Ang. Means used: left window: 10.5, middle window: 8.78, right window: 9.69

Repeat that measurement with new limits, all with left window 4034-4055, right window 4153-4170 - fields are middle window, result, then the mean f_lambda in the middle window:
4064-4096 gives 2.9 Ang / 9.77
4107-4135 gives 3.9 Ang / 8.97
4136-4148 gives 0.7 Ang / 9.65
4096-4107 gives 2.8 Ang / 7.89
